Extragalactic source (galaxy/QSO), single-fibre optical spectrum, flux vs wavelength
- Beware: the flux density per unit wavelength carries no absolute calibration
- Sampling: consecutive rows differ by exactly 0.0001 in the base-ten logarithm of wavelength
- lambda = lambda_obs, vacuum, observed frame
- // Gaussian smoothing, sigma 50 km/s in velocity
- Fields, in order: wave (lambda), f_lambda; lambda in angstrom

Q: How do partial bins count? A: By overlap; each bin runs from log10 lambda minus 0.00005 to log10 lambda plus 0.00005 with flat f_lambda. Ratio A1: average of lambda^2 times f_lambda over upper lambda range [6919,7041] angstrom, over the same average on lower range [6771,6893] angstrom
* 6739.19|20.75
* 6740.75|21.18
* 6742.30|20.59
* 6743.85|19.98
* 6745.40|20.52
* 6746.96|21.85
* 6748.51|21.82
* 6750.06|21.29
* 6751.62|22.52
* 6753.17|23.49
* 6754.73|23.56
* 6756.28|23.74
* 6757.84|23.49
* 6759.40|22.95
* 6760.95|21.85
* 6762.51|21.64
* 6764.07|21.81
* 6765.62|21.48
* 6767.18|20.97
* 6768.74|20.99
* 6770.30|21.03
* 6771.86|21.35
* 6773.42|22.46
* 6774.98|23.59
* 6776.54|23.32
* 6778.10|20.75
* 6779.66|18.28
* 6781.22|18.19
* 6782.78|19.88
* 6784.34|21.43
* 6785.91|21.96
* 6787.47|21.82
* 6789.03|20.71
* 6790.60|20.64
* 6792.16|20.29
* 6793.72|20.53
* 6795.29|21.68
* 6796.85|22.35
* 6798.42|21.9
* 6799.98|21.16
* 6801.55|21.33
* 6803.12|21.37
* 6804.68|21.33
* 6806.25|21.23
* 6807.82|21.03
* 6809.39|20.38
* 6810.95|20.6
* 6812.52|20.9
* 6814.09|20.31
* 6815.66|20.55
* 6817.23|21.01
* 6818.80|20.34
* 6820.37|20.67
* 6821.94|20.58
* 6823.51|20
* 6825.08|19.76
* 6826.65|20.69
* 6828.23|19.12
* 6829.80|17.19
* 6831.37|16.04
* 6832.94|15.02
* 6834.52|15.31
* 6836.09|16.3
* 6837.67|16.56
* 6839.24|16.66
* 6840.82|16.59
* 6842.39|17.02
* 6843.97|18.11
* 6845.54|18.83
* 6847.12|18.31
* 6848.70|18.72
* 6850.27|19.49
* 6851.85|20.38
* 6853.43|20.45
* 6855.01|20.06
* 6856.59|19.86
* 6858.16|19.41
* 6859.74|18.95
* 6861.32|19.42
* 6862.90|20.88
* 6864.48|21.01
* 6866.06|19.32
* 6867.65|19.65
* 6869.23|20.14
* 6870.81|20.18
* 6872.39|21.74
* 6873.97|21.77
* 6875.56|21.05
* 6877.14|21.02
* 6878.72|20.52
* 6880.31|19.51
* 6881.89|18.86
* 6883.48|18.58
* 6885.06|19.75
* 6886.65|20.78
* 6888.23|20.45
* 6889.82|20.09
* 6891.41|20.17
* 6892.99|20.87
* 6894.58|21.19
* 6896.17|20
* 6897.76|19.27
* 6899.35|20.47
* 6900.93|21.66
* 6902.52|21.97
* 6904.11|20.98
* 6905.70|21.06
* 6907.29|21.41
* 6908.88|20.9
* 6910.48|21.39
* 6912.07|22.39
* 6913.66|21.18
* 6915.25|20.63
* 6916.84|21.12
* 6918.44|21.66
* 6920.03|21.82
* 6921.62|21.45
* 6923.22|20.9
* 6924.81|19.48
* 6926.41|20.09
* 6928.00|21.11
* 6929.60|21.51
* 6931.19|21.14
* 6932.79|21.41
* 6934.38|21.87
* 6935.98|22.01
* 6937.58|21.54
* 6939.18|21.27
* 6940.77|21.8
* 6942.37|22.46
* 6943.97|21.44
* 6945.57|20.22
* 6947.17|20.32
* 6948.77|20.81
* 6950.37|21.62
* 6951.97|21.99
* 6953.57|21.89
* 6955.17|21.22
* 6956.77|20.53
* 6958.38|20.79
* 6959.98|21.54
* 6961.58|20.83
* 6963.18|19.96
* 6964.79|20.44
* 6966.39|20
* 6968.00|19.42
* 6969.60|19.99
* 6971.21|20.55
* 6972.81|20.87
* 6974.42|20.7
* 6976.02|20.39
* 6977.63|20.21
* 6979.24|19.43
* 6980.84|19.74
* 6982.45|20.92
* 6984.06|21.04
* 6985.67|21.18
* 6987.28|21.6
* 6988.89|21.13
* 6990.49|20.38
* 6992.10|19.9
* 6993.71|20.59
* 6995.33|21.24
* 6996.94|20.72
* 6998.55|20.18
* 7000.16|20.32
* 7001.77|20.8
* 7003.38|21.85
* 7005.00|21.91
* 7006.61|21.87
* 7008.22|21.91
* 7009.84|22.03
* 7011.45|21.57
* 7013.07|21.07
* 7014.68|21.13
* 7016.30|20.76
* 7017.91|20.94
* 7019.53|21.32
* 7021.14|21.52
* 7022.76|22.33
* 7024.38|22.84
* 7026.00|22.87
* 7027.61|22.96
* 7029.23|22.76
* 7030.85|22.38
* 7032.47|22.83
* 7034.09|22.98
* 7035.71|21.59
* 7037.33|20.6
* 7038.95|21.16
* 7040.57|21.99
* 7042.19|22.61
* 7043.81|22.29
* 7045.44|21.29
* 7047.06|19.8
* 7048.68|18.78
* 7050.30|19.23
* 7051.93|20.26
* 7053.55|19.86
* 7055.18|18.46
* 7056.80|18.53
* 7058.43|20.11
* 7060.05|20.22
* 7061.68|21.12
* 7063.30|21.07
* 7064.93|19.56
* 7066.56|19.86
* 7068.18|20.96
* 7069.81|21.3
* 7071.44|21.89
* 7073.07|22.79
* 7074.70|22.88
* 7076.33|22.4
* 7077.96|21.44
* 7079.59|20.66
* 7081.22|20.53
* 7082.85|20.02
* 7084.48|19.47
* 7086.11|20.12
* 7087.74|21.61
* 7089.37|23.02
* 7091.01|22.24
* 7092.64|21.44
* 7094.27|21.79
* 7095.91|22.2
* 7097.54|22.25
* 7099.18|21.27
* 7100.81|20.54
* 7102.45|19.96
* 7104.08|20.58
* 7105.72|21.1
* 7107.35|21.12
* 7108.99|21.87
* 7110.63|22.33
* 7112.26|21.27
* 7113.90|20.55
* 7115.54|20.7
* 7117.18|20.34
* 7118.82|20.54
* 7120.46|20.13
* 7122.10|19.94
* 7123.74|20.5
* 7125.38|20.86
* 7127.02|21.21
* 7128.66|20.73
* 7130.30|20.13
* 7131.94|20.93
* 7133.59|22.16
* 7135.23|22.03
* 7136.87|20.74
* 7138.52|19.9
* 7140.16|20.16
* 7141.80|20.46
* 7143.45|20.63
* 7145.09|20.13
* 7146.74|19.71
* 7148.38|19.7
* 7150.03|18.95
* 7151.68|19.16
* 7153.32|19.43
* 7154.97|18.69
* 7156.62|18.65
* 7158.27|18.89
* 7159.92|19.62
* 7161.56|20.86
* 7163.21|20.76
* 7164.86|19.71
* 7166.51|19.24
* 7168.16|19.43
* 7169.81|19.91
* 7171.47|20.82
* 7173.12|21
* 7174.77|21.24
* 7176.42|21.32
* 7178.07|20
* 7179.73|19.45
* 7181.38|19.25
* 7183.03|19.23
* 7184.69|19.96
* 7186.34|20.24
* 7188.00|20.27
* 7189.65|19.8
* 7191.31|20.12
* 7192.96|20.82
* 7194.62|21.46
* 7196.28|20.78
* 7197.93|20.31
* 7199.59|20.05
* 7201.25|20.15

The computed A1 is 1.11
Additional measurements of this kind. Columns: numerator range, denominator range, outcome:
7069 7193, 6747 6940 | 1.09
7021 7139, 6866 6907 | 1.09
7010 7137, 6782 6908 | 1.13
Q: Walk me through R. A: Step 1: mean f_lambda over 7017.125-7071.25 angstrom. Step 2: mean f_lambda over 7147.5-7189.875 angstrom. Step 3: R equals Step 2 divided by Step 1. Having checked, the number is 0.9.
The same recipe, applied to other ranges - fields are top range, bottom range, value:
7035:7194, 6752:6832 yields 0.98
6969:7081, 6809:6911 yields 1.07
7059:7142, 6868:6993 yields 1.01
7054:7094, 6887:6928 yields 1.00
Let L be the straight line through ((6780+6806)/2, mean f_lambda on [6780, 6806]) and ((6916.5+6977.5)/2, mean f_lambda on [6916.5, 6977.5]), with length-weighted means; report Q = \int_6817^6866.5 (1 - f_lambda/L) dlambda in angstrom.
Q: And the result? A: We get 5.2 angstrom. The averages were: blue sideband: 21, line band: 18.8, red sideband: 21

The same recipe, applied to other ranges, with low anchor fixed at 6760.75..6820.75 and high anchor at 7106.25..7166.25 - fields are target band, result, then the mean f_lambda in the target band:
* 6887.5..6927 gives -0.11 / 20.9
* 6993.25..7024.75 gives -1.06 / 21.3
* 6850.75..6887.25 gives 1.39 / 20.1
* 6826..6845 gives 3.58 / 17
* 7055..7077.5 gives -0.39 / 20.9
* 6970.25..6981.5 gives 0.24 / 20.3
